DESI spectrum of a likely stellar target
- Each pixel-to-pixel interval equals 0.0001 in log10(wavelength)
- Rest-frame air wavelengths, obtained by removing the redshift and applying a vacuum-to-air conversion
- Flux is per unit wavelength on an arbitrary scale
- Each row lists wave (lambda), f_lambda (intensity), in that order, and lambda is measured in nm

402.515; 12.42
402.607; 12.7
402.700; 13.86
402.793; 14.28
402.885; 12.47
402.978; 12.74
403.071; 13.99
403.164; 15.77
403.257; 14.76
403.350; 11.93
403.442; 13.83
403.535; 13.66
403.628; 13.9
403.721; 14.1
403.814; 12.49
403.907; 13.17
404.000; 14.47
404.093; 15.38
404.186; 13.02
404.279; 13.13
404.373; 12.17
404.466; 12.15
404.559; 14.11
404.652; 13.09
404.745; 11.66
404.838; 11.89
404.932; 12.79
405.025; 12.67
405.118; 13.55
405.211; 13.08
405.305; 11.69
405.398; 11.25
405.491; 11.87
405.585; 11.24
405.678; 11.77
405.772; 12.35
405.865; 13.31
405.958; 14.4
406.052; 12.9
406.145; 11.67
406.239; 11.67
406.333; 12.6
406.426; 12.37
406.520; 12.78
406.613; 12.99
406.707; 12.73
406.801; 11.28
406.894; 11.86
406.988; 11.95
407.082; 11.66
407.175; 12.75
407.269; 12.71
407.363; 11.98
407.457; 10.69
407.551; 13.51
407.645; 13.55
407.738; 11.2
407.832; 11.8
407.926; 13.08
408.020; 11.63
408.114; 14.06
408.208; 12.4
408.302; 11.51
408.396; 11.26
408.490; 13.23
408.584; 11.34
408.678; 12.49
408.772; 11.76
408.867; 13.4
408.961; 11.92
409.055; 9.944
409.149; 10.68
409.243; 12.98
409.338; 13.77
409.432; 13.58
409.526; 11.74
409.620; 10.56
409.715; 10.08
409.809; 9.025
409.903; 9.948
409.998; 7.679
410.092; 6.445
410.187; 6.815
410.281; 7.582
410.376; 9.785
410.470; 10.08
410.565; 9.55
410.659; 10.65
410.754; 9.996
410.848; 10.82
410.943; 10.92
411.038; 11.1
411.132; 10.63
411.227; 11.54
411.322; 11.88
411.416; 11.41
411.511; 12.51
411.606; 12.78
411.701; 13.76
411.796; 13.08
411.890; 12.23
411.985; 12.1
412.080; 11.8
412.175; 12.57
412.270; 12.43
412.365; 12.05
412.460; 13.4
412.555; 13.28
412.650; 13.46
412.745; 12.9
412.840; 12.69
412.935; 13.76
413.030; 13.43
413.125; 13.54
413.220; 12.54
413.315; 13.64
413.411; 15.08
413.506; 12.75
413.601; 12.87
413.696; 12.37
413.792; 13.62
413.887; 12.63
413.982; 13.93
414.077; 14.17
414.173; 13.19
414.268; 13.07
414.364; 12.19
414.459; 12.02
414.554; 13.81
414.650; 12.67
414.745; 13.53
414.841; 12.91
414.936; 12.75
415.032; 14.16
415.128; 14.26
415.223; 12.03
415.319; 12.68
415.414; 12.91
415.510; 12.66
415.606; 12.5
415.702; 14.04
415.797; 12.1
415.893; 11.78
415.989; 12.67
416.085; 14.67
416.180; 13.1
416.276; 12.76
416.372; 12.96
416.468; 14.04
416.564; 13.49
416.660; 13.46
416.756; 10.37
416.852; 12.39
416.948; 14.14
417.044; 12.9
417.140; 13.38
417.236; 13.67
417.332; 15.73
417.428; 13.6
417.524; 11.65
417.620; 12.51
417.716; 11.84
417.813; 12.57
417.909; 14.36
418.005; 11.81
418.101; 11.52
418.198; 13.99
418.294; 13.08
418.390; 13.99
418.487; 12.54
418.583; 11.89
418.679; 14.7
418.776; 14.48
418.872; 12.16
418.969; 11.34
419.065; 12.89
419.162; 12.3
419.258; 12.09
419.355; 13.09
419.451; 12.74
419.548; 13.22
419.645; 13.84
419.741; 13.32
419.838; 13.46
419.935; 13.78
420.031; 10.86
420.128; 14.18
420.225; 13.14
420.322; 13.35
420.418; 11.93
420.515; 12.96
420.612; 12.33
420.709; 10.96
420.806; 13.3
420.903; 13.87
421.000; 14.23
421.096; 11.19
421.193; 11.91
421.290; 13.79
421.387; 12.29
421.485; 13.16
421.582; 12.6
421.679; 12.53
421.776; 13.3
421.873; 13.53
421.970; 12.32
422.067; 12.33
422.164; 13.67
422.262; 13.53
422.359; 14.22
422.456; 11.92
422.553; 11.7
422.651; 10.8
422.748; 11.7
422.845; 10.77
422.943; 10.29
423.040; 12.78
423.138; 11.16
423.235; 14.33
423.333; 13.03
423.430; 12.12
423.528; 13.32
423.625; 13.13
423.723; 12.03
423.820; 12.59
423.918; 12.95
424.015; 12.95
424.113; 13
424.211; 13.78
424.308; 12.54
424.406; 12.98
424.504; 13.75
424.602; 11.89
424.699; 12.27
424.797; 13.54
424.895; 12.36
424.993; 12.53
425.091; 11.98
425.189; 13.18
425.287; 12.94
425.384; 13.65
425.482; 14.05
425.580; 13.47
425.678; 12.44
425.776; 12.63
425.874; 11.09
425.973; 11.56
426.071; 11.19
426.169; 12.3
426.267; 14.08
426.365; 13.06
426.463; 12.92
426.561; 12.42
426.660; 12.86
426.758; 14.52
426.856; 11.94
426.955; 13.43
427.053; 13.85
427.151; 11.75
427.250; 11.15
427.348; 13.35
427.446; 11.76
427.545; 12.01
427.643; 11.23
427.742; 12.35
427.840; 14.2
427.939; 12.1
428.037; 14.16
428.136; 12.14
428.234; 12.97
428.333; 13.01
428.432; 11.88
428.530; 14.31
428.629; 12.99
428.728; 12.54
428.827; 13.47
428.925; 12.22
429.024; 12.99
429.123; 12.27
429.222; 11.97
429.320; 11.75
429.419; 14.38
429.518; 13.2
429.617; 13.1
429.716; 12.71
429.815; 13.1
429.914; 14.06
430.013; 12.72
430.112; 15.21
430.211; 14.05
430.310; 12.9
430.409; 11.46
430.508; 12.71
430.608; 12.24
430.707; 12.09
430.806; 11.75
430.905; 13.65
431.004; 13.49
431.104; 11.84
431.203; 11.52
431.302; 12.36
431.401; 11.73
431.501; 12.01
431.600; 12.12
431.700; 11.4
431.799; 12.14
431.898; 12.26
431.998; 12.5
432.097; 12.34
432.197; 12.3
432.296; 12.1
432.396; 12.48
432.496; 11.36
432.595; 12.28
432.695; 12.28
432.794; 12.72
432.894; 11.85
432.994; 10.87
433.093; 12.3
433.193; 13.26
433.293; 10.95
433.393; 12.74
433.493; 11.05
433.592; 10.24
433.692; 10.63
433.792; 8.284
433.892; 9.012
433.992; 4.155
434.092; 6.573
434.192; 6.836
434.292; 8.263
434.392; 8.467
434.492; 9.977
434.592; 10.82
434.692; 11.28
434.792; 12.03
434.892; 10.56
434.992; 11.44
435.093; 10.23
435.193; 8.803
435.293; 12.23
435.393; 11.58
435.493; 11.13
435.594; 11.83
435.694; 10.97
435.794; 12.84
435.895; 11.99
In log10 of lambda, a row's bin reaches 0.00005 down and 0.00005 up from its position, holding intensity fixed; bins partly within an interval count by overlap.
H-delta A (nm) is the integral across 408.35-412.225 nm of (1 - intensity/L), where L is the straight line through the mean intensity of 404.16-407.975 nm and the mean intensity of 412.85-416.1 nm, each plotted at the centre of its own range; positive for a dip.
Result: 0.50 nm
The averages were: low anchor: 12.4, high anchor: 13.1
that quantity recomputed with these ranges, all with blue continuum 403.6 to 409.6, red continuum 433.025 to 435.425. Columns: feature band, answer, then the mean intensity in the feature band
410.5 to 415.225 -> -0.27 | 12.6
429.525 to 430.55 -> -0.27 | 13.2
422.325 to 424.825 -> -0.34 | 12.5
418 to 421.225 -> -0.43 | 12.9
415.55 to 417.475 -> -0.26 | 13.2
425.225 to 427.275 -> -0.38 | 12.7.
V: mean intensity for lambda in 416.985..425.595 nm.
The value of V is 12.8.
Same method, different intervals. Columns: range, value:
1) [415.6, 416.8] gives 12.9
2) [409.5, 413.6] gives 11.5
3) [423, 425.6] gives 12.9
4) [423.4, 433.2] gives 12.6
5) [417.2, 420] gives 13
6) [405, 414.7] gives 12.1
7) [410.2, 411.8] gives 10.9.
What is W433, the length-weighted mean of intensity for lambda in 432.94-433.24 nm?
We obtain 12.1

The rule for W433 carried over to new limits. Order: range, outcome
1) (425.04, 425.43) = 13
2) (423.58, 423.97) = 12.7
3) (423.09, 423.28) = 12.7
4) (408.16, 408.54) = 12.1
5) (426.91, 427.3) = 12.6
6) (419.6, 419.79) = 13.6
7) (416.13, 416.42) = 13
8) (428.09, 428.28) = 12.6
